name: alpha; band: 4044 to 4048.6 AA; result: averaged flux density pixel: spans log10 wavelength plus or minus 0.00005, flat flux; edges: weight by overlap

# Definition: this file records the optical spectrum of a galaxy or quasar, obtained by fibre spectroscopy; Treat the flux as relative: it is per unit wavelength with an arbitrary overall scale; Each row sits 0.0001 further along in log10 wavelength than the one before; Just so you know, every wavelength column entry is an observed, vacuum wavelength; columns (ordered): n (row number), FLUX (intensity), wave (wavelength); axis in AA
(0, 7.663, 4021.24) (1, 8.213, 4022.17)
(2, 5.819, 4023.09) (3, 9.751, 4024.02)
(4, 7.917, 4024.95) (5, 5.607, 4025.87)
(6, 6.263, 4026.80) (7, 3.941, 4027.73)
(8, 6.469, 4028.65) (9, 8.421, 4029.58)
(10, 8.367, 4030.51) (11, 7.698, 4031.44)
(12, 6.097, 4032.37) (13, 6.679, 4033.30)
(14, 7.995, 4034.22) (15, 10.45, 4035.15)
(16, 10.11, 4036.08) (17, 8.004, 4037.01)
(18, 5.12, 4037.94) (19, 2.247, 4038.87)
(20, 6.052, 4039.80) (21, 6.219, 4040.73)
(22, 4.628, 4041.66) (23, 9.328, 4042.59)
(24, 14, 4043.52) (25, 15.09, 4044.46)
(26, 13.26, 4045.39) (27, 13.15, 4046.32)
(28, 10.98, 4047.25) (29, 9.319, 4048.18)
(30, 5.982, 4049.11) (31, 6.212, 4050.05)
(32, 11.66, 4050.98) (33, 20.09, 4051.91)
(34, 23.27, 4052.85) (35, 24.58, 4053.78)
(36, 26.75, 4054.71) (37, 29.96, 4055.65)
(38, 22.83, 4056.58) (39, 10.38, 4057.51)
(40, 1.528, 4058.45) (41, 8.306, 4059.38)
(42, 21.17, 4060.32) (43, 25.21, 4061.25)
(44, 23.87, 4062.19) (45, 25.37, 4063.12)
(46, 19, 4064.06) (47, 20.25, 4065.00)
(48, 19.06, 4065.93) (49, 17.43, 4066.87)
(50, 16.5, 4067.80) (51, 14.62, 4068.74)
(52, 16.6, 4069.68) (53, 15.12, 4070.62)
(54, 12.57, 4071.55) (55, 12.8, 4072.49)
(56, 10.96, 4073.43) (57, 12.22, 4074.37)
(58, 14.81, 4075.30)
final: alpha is 12.4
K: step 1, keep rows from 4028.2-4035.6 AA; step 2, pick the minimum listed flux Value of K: 6.097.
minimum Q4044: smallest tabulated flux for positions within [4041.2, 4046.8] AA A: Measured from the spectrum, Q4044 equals 4.628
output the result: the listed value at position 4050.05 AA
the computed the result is 6.212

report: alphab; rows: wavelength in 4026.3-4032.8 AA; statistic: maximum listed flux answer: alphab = 8.421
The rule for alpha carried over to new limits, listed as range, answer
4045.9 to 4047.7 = 12.1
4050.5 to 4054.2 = 19.8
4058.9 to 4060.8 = 14.7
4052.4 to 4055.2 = 24.9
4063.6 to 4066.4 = 19.4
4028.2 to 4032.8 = 7.41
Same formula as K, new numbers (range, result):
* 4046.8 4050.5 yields 5.982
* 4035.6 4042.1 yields 2.247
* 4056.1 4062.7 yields 1.528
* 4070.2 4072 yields 12.57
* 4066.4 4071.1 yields 14.62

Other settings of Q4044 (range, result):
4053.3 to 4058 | 10.38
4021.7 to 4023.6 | 5.819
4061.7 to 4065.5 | 19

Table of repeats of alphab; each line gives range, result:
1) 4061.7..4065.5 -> 25.37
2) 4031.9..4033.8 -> 6.679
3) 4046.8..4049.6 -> 10.98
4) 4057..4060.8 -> 21.17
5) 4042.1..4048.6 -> 15.09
